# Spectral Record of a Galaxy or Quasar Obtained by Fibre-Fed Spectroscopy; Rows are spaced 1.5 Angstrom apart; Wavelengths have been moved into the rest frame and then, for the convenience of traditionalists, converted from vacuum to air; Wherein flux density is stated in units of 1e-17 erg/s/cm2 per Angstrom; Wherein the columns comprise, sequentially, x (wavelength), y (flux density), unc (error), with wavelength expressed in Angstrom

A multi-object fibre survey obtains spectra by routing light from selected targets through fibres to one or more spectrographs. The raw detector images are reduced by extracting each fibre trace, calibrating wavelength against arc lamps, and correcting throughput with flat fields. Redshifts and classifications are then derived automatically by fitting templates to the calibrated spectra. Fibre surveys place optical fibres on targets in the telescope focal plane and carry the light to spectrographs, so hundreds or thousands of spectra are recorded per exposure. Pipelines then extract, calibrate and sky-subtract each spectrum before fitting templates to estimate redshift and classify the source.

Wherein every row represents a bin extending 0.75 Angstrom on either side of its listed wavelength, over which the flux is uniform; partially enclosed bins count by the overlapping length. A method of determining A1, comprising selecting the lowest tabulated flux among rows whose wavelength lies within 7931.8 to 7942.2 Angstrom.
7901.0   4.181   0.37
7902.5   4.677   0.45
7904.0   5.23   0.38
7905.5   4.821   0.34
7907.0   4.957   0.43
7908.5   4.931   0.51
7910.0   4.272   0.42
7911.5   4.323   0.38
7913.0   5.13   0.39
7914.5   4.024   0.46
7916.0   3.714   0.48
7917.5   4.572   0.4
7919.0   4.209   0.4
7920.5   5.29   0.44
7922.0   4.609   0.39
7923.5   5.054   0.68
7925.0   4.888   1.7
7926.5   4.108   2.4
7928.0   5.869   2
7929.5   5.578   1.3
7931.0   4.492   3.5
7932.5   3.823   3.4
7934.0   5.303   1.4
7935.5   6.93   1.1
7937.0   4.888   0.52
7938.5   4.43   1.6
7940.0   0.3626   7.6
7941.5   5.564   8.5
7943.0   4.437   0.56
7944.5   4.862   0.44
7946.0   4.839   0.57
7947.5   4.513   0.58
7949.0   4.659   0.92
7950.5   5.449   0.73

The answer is 0.3626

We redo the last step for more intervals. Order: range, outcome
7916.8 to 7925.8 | 4.209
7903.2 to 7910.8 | 4.272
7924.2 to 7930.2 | 4.108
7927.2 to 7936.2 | 3.823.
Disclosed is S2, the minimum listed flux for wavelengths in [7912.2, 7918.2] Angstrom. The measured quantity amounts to 3.714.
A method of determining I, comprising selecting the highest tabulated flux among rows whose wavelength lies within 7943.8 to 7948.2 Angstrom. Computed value 4.862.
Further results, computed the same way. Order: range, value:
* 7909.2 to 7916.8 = 5.13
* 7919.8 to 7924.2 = 5.29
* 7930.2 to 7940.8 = 6.93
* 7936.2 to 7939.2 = 4.888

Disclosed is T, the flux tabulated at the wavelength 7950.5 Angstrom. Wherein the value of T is 5.449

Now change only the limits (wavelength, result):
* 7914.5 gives 4.024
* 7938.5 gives 4.43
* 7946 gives 4.839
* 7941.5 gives 5.564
